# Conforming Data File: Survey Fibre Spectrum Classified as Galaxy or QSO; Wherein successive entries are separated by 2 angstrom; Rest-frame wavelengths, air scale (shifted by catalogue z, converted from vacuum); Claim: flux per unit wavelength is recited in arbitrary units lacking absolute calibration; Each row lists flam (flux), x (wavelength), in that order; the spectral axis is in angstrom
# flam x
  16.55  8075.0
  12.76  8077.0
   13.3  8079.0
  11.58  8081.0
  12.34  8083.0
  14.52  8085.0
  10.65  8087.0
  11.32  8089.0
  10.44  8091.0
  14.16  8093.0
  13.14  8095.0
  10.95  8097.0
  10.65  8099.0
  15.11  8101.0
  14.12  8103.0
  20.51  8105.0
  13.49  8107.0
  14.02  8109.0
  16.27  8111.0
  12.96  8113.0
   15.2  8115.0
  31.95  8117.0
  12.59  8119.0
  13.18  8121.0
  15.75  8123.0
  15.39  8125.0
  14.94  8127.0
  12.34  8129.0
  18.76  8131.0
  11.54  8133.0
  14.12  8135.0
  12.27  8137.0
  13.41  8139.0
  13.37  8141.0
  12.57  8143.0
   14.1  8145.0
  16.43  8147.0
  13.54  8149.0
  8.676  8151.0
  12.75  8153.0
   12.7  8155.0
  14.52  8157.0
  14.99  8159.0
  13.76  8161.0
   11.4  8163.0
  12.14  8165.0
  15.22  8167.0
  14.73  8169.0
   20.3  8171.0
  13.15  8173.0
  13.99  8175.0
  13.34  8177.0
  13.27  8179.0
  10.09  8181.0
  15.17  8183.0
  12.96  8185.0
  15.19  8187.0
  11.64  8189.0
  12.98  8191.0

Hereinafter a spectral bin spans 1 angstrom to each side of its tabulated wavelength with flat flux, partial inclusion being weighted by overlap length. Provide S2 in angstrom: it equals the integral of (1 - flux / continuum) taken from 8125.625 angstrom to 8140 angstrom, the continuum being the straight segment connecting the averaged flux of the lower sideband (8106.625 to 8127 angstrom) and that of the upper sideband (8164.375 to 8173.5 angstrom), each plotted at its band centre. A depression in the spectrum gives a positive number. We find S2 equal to 1.7 angstrom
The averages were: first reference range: 16.1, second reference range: 15.3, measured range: 13.9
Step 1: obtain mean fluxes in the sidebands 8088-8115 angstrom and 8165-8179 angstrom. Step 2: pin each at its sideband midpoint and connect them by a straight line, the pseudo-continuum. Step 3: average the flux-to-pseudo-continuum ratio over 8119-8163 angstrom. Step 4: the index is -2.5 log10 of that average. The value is 0.05 mag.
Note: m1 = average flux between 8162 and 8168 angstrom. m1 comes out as 12.9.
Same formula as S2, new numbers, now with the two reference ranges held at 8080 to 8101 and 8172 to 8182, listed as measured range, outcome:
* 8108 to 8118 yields -4.7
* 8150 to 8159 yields 0.1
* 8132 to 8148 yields -1.3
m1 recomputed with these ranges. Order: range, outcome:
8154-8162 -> 14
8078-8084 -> 12.4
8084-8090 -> 12.2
